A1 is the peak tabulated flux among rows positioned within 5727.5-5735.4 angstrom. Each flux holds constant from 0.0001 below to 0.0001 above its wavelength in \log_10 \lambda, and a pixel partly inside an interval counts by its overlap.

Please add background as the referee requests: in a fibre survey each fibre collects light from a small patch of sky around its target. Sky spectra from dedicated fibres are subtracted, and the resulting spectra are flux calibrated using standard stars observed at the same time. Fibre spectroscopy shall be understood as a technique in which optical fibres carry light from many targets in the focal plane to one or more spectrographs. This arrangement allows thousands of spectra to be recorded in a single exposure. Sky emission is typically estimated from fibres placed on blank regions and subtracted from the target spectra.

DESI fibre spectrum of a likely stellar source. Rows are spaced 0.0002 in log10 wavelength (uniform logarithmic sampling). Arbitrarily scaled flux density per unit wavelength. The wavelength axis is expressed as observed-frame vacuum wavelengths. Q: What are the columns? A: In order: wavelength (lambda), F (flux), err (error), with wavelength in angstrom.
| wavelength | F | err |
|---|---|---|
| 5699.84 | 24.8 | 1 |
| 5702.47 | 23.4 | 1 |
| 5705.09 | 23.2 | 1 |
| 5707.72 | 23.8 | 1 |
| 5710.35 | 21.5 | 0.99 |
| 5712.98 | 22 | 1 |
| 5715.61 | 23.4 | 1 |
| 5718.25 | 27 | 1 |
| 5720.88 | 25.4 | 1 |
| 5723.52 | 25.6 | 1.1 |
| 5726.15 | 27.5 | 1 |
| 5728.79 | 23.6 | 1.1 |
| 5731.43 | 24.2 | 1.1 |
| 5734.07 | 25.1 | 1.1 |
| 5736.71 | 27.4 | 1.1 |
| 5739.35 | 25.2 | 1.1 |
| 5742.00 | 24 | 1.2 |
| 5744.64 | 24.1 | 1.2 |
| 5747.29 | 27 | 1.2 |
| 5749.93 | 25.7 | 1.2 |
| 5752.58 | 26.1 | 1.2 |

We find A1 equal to 25.1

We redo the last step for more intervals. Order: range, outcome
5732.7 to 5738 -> 27.4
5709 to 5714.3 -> 22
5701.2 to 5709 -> 23.8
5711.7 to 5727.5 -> 27.5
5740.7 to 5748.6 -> 27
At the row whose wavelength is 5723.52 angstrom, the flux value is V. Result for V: 25.6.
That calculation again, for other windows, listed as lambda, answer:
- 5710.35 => 21.5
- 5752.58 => 26.1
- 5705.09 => 23.2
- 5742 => 24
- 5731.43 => 24.2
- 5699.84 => 24.8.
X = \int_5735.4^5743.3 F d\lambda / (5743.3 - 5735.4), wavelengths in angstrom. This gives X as 25.5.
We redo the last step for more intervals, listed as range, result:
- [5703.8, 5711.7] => 22.8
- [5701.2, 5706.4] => 23.3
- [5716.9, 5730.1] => 25.8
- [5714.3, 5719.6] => 25.2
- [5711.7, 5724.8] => 24.7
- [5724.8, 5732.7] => 25.1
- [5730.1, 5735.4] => 24.7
